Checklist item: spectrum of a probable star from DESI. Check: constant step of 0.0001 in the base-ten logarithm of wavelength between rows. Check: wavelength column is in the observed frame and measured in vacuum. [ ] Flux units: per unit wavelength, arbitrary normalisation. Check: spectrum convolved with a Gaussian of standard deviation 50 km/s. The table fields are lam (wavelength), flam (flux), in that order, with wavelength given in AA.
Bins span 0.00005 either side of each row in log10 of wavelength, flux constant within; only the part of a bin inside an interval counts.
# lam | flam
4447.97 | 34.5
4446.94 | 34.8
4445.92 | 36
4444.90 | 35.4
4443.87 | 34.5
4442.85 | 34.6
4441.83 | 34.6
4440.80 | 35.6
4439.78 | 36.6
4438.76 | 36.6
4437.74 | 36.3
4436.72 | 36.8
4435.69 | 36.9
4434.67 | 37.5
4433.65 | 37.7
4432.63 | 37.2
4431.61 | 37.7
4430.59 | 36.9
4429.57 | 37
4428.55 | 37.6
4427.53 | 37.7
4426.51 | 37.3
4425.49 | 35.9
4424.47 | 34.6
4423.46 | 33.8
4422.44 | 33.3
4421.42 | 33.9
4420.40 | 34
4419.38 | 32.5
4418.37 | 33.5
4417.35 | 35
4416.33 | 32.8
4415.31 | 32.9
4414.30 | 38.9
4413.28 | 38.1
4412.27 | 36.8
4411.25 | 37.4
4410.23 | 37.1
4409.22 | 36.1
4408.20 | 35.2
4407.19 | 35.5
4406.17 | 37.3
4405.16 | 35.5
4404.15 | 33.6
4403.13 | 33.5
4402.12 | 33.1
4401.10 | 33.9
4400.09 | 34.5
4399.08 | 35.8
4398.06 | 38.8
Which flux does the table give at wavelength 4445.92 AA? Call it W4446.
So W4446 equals 36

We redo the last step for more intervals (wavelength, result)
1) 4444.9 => 35.4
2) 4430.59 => 36.9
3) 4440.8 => 35.6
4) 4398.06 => 38.8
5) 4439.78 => 36.6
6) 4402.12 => 33.1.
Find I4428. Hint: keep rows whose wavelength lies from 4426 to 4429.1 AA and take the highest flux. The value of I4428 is 37.7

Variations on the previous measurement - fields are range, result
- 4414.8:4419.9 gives 35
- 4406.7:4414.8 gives 38.9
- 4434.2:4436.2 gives 37.5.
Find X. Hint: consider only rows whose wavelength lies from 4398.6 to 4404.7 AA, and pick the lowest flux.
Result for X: 33.1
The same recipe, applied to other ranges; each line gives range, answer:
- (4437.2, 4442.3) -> 34.6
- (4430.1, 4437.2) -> 36.8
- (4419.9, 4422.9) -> 33.3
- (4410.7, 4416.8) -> 32.8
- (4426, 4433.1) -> 36.9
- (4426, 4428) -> 37.3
